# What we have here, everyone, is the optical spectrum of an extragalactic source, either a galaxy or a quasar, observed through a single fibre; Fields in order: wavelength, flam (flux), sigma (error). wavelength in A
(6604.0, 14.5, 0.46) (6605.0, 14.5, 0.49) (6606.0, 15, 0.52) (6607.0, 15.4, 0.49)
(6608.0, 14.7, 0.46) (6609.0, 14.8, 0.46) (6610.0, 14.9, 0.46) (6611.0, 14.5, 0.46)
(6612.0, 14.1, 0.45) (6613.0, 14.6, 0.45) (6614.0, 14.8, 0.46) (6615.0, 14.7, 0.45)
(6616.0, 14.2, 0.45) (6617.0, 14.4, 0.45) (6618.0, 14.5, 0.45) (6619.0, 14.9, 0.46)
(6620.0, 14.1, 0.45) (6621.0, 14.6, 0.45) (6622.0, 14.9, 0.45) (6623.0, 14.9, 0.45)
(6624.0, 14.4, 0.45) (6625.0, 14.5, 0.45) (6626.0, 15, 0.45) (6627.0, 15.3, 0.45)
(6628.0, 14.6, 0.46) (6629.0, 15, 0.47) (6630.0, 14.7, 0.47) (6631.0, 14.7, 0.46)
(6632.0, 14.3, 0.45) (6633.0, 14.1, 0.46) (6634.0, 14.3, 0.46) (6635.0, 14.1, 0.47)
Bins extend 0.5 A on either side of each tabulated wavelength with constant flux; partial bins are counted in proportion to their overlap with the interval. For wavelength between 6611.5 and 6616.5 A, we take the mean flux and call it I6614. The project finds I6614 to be 14.5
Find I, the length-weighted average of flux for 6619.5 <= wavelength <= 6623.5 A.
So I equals 14.6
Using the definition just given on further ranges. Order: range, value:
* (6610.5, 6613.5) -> 14.4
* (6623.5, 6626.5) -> 14.6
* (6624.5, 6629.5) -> 14.9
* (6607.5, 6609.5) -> 14.8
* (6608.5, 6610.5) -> 14.9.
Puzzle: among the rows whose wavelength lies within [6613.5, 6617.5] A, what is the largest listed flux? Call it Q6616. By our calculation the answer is 14.8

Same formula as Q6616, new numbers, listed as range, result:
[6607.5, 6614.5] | 14.9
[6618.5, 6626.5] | 15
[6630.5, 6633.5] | 14.7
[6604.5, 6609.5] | 15.4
